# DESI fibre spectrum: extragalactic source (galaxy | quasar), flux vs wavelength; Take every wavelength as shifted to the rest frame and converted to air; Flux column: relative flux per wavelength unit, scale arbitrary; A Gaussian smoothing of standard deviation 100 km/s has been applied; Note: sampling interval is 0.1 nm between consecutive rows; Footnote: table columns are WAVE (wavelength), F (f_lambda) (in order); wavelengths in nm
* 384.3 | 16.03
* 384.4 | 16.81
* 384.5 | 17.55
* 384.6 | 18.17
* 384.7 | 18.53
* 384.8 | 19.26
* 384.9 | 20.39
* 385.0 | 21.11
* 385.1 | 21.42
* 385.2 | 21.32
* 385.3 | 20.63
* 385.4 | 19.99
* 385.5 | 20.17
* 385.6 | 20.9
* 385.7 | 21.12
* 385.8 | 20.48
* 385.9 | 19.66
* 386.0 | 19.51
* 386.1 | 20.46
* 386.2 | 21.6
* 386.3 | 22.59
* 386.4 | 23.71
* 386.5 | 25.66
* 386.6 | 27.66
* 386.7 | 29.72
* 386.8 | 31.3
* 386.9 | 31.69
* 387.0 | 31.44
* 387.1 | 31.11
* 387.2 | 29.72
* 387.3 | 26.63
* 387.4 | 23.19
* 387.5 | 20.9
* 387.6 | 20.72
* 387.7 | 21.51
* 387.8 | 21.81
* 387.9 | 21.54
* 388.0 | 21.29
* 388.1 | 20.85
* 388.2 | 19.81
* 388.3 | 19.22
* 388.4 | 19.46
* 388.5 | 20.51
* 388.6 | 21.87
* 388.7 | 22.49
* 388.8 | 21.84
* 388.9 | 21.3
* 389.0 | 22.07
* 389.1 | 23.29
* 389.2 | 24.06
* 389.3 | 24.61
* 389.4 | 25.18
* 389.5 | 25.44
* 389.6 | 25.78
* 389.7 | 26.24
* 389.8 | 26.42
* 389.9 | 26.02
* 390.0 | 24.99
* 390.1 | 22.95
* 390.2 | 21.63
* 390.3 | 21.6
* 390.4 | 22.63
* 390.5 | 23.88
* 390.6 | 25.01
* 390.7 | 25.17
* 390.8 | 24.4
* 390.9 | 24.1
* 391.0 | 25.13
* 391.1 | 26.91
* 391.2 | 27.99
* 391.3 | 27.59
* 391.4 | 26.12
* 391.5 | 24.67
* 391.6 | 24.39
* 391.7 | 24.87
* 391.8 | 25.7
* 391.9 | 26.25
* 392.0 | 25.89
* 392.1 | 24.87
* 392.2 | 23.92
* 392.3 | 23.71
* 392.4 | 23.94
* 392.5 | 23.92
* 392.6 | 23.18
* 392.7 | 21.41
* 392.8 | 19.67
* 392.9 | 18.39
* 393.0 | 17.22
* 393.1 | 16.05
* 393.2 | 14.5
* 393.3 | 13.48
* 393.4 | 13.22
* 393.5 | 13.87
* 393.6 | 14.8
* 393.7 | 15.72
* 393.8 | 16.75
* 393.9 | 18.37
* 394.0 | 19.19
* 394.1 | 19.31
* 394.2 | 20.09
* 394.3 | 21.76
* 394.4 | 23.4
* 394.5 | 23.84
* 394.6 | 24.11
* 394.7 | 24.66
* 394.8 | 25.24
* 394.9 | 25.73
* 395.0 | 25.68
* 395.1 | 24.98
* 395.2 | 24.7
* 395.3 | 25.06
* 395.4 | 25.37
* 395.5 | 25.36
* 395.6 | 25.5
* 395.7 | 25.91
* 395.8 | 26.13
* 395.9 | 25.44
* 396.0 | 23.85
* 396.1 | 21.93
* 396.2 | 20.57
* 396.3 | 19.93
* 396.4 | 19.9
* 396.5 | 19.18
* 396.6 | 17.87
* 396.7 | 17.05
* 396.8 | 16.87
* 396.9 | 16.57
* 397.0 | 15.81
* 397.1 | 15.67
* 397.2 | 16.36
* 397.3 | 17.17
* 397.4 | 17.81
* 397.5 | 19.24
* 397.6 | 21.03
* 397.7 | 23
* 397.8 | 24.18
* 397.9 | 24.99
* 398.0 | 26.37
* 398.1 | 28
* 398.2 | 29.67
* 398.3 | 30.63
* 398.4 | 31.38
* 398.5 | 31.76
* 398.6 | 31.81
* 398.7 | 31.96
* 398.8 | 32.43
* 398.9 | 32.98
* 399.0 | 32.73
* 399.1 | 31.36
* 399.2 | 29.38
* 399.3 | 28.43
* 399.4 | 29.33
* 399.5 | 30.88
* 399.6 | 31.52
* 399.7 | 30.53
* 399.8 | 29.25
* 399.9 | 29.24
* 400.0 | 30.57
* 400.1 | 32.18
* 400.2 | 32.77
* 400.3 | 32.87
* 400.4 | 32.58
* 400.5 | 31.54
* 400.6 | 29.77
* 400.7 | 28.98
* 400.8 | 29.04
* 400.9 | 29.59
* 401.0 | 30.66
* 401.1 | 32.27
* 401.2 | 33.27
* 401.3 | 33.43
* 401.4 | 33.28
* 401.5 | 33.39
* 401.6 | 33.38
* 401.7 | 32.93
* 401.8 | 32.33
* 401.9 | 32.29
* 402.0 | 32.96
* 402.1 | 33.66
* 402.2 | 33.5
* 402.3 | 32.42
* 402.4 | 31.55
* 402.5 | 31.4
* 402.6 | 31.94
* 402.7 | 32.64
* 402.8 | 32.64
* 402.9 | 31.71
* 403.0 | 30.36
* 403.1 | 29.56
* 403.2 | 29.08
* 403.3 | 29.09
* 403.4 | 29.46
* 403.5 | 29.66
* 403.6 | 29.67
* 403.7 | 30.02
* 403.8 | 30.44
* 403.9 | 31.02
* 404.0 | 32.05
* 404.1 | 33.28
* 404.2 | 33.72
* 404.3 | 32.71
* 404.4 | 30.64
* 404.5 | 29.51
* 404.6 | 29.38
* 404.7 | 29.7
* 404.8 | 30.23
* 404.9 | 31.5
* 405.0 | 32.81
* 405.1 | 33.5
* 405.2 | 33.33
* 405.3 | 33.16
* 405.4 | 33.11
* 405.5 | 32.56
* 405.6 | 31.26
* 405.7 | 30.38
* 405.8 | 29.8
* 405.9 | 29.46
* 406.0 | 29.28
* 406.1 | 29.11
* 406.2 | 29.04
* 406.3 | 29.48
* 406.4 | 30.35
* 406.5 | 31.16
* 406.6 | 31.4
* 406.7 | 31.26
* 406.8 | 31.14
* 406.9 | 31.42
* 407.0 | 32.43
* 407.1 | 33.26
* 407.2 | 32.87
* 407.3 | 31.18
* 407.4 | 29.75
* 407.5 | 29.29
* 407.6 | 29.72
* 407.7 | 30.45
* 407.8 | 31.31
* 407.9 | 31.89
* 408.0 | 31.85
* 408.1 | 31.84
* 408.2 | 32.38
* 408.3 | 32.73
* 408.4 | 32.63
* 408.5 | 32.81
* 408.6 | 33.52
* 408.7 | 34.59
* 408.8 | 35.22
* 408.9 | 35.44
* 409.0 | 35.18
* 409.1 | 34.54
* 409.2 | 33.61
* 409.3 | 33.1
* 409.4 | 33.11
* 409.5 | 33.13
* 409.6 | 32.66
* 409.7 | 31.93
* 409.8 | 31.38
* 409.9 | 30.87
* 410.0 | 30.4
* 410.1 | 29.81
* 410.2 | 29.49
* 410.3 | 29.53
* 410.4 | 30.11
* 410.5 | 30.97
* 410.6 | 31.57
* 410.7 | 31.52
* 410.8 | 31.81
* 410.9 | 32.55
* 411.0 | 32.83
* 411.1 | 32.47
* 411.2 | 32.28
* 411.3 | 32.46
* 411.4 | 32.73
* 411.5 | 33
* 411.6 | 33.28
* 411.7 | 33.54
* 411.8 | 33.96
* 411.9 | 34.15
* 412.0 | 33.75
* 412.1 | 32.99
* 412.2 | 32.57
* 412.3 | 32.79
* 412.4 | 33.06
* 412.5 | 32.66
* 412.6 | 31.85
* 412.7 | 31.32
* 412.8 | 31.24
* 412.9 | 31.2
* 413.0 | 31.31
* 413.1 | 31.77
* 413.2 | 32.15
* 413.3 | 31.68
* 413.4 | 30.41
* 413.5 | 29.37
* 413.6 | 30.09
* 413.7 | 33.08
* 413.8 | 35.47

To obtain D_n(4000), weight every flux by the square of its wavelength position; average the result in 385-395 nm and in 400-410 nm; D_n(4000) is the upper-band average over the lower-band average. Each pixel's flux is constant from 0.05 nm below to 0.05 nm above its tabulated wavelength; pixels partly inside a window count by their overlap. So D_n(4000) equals 1.5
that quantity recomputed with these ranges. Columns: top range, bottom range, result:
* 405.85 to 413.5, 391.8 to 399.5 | 1.49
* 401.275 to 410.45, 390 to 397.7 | 1.55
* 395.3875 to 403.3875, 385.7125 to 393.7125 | 1.27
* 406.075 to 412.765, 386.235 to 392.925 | 1.46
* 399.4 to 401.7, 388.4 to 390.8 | 1.40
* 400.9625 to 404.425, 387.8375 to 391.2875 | 1.45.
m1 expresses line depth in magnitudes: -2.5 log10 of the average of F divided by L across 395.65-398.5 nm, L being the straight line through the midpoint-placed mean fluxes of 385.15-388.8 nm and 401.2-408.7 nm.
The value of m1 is 0.25 mag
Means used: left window 23.1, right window 31.5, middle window 22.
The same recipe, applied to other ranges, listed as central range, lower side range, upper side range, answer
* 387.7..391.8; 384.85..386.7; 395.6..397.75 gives -0.12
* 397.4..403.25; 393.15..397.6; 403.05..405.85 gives -0.16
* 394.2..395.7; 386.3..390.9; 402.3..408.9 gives 0.10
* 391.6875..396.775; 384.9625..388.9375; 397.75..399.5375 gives 0.26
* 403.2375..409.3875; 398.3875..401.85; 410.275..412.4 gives 0.01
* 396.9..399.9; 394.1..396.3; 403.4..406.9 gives -0.01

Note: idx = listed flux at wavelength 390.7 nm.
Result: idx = 25.17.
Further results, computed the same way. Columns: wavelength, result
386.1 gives 20.46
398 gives 26.37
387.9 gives 21.54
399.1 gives 31.36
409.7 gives 31.93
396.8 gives 16.87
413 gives 31.31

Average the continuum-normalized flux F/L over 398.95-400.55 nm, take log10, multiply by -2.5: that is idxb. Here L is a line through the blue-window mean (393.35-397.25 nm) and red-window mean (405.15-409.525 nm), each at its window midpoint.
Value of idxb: -0.23 mag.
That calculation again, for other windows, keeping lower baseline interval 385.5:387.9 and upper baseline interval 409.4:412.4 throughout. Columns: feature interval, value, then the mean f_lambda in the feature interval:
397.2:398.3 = 0.20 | 23.2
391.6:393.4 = 0.22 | 21.4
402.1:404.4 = -0.06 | 31.3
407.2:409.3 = -0.04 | 32.5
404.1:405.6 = -0.06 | 31.9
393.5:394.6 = 0.35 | 19.3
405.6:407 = 0.01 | 30.4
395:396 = 0.08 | 25.3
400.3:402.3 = -0.11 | 32.1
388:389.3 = 0.16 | 21.5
